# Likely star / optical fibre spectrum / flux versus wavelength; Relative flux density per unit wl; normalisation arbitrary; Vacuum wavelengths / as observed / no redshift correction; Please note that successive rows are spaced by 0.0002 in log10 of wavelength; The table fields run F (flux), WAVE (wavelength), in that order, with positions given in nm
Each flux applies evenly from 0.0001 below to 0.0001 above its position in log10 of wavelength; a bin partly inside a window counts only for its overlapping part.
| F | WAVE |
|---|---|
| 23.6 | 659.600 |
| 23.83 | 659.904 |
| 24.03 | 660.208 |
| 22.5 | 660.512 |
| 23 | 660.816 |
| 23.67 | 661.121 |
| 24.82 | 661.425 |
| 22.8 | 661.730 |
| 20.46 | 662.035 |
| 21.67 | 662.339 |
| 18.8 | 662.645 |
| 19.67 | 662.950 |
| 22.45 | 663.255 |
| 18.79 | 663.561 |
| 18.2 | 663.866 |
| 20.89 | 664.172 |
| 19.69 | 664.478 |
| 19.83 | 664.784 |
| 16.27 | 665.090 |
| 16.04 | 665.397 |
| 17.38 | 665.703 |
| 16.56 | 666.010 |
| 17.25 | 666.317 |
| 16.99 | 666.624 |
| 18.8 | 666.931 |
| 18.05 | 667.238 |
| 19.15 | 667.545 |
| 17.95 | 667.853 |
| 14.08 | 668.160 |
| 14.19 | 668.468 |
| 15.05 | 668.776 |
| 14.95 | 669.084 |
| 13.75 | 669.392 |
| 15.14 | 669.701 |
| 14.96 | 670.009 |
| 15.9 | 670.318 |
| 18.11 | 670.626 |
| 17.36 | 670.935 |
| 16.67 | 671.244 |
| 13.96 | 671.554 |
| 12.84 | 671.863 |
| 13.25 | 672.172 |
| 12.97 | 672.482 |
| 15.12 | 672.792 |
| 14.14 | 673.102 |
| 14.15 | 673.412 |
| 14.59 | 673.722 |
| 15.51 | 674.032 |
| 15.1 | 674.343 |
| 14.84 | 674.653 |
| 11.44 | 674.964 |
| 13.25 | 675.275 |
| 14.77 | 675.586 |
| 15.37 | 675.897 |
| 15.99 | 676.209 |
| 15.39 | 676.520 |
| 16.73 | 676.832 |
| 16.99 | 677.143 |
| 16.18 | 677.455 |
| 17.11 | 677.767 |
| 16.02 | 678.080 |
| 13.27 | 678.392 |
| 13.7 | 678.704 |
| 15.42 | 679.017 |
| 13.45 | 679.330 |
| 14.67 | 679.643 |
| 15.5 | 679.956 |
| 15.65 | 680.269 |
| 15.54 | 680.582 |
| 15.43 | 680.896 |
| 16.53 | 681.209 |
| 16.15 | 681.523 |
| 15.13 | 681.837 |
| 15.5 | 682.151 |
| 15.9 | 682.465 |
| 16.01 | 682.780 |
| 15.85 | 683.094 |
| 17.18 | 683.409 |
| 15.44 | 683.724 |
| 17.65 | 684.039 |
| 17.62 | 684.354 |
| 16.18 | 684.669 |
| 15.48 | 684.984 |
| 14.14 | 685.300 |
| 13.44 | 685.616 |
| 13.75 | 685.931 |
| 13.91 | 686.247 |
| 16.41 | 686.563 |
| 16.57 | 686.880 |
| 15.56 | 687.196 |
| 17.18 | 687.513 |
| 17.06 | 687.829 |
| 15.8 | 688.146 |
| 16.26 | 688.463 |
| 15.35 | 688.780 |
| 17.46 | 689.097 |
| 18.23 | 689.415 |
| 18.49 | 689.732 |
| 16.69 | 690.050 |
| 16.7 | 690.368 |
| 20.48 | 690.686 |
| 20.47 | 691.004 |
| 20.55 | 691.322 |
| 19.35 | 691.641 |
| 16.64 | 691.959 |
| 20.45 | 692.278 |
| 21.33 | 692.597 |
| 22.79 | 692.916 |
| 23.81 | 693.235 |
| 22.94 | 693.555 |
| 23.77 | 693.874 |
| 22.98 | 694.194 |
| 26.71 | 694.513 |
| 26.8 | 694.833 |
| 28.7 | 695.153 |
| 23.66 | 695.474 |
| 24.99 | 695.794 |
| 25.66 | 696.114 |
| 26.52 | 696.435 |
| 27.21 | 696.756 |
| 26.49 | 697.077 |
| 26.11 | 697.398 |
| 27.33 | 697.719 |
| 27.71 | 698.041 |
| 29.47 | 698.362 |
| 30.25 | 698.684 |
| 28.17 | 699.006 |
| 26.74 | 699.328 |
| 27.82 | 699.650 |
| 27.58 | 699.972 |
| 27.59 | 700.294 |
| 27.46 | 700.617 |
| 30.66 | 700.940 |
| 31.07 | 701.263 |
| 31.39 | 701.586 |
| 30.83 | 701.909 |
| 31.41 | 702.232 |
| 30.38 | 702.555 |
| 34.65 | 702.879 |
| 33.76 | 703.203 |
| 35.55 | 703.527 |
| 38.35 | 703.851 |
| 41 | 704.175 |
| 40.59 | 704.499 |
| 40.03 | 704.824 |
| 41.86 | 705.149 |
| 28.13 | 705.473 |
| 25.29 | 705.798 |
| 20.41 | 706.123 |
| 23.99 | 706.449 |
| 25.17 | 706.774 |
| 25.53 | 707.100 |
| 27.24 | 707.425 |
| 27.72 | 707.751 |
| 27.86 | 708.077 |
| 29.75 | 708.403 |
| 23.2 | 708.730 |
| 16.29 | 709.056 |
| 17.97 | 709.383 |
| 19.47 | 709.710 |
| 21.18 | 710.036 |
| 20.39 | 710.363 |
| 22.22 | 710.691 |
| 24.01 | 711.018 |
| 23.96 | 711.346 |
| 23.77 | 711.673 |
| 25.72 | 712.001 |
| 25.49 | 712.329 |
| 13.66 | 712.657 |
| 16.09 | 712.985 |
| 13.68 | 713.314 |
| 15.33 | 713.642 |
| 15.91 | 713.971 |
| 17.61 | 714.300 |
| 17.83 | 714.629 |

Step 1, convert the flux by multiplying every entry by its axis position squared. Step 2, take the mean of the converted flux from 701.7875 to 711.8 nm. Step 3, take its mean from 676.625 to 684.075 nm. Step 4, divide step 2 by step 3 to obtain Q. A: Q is 1.93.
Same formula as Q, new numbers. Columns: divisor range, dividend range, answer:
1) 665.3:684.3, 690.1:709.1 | 1.89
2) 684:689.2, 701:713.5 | 1.81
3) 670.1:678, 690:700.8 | 1.73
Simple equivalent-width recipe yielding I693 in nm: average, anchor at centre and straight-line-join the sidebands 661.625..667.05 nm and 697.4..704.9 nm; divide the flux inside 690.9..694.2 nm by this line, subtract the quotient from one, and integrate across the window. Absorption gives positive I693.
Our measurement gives 0.84 nm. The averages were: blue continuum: 19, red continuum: 31.5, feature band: 21.3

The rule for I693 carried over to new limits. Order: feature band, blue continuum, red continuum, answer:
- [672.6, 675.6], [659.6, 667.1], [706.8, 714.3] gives 0.92 nm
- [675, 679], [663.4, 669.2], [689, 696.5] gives 0.82 nm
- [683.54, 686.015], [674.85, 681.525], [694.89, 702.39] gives 0.48 nm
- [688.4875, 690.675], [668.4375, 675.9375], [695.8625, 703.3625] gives 0.59 nm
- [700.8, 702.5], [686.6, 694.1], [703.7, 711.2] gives -0.46 nm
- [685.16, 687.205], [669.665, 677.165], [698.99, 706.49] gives 0.69 nm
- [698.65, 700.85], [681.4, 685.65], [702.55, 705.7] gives 0.29 nm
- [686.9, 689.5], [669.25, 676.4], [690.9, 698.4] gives 0.59 nm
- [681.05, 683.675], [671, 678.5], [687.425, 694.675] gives 0.17 nm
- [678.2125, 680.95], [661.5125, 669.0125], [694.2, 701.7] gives 0.94 nm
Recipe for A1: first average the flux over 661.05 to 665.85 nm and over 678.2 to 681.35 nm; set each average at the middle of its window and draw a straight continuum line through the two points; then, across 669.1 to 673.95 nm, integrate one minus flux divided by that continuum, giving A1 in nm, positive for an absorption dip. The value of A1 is 0.73 nm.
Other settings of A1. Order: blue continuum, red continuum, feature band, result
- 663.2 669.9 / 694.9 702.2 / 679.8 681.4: 0.452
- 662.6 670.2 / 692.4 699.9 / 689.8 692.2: 0.564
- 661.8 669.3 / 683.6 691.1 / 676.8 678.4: 0.087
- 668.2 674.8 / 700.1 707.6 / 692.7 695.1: 0.176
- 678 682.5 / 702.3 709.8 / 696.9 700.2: -0.325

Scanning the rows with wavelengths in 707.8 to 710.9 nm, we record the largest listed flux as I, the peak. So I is 29.75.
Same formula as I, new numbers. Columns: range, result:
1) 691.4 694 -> 23.81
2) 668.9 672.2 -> 18.11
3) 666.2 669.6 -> 19.15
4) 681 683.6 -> 17.18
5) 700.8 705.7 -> 41.86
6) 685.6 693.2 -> 22.79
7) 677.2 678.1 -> 17.11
